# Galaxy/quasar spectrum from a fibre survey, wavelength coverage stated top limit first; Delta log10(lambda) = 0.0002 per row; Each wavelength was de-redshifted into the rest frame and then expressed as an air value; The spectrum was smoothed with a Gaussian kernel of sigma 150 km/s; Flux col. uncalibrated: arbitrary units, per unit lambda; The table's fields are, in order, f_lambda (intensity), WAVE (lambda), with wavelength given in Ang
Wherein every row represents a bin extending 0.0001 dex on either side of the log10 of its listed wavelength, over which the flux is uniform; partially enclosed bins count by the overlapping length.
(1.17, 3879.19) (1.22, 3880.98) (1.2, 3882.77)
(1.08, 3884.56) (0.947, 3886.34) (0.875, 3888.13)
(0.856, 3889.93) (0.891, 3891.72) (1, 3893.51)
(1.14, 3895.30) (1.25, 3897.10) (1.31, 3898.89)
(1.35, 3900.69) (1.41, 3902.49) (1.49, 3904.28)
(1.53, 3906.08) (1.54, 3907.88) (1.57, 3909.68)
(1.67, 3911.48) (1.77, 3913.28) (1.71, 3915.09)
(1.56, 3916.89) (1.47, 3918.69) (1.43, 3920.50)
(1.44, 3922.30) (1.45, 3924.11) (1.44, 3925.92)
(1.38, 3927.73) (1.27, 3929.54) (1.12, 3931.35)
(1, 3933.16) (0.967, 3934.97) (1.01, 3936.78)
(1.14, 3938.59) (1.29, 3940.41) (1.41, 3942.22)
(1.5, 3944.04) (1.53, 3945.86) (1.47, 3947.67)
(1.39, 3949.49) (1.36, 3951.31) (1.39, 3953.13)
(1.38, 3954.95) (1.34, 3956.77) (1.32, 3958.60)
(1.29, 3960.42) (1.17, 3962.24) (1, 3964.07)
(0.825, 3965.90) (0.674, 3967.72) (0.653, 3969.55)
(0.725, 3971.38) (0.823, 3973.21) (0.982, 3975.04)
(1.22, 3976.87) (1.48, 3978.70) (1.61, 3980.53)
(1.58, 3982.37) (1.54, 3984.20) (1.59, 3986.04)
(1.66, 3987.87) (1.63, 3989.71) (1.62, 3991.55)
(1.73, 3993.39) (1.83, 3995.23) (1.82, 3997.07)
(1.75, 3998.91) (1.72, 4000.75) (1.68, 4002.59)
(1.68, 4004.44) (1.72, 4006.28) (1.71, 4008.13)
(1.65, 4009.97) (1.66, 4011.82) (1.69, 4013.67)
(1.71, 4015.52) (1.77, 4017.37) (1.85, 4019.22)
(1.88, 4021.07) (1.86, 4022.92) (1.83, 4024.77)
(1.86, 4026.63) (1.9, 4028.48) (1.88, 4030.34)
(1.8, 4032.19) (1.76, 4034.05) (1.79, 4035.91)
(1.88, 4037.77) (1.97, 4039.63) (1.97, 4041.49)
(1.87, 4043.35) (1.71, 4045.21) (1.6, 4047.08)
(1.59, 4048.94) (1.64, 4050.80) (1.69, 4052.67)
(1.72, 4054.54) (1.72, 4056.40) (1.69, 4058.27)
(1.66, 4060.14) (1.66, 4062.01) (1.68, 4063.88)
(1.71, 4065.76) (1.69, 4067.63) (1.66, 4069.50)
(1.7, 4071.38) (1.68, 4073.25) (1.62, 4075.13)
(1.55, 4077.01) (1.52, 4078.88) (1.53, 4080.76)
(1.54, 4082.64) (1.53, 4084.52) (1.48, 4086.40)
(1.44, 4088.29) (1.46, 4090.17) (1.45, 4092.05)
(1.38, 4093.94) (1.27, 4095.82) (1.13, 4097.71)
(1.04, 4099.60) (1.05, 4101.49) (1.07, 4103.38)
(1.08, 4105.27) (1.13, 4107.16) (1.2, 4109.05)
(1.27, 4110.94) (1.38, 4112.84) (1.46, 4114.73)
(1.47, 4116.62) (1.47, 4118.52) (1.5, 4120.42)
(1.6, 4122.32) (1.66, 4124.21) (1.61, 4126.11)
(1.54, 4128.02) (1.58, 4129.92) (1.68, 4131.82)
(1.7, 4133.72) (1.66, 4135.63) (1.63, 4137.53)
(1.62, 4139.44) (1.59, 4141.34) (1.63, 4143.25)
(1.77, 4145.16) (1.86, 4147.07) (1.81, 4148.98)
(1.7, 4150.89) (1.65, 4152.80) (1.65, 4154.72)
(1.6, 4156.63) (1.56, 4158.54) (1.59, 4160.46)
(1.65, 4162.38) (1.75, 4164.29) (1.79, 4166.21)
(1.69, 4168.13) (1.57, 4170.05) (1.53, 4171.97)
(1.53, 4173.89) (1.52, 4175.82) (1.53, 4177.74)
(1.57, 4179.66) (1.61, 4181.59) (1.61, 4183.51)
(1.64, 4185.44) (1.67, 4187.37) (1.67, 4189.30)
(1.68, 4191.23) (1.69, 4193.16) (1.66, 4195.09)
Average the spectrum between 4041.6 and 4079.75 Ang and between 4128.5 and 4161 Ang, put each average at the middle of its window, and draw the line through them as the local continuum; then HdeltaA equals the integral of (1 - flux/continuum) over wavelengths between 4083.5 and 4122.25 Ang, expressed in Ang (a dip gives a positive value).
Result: 8.1 Ang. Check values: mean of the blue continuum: 1.67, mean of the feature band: 1.32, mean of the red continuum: 1.66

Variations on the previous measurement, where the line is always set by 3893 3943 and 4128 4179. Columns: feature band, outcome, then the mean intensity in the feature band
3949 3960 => 0.38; 1.36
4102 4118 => 3.38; 1.26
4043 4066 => -2.34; 1.68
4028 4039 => -2.45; 1.84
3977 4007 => -4.14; 1.65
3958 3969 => 3.04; 1.03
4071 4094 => 0.43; 1.53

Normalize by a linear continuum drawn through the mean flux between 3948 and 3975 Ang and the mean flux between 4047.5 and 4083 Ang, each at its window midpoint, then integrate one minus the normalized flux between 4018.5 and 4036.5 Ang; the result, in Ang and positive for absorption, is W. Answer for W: -4.9 Ang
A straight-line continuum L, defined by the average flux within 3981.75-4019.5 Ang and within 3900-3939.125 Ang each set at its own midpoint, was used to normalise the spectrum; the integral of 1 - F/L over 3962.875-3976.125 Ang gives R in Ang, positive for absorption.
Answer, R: 6.3 Ang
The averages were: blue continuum 1.4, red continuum 1.69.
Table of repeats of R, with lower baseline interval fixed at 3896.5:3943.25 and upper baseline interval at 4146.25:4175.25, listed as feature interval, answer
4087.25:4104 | 3.43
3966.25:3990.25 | 3.72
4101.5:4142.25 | 3.88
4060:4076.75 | -1.24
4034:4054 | -3.20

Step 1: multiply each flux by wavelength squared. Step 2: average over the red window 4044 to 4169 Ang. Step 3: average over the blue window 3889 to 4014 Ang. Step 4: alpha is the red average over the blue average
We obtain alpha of 1.21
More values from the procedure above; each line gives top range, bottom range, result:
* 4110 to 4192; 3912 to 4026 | 1.22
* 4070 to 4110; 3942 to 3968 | 1.15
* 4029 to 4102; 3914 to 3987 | 1.34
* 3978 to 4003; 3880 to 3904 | 1.55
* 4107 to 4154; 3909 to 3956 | 1.25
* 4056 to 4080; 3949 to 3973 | 1.58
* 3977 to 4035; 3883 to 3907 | 1.56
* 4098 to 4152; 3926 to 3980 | 1.37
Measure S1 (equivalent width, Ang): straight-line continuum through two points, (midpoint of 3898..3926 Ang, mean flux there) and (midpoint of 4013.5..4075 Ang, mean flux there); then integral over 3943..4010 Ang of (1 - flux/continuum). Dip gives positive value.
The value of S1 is 9.5 Ang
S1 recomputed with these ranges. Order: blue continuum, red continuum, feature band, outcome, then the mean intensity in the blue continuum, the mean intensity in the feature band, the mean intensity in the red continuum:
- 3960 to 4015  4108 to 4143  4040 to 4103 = -3.0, 1.43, 1.56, 1.54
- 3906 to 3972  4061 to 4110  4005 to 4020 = -3.9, 1.3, 1.72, 1.43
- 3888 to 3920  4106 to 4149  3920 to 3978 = 8.5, 1.37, 1.2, 1.55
